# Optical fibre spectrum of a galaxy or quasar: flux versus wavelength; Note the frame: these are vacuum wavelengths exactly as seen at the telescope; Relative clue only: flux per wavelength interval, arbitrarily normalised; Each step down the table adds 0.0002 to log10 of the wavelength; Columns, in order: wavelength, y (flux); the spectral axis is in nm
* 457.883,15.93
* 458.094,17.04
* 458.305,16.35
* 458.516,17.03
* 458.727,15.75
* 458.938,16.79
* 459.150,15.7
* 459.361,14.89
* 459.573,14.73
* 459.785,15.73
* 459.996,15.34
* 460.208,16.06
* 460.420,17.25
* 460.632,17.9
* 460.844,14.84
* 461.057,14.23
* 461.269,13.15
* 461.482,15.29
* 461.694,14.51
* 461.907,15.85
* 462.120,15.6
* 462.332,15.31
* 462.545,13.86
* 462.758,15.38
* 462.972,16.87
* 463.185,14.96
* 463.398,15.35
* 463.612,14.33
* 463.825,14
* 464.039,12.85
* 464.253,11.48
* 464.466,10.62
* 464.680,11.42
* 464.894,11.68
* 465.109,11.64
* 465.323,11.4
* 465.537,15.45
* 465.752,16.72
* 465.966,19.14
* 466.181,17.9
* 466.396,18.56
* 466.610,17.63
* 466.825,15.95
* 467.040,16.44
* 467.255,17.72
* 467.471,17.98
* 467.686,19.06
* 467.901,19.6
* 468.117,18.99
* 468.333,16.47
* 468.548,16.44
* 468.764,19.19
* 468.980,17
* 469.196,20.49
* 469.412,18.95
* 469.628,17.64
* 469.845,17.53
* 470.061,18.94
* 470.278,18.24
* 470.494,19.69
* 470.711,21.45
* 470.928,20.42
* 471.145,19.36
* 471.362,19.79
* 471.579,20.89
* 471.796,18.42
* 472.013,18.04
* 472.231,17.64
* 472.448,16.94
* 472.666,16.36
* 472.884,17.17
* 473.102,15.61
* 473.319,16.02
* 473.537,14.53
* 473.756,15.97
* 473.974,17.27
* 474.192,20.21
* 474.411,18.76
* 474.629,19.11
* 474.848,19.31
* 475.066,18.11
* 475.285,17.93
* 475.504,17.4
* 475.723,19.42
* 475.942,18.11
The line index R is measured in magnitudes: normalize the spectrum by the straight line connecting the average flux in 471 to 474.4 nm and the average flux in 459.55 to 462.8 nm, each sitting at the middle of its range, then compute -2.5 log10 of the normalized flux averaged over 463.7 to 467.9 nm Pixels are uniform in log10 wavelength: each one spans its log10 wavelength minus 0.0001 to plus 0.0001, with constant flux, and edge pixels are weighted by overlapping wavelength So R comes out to 0.07 mag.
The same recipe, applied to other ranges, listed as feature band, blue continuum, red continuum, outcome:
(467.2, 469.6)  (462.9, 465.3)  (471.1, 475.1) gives -0.19 mag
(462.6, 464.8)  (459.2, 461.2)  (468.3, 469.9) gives 0.20 mag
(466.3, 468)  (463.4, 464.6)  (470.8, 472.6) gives -0.17 mag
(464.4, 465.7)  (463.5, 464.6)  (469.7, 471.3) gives 0.12 mag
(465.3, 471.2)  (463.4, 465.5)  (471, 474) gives -0.22 mag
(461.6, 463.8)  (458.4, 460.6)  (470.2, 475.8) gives 0.09 mag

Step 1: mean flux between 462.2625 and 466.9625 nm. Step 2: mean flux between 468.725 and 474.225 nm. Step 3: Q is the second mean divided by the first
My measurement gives 1.24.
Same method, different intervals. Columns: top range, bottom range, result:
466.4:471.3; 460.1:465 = 1.27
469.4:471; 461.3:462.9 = 1.27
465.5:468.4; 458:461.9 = 1.13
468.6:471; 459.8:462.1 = 1.23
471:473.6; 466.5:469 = 1.00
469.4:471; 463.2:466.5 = 1.35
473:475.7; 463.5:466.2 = 1.29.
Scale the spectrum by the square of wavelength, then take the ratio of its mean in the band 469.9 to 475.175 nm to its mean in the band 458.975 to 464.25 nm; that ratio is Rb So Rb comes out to 1.27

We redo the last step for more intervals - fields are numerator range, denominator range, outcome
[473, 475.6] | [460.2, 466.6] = 1.24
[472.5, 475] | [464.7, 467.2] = 1.15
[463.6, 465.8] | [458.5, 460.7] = 0.81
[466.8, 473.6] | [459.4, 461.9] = 1.23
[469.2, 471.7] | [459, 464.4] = 1.34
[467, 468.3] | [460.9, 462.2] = 1.27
